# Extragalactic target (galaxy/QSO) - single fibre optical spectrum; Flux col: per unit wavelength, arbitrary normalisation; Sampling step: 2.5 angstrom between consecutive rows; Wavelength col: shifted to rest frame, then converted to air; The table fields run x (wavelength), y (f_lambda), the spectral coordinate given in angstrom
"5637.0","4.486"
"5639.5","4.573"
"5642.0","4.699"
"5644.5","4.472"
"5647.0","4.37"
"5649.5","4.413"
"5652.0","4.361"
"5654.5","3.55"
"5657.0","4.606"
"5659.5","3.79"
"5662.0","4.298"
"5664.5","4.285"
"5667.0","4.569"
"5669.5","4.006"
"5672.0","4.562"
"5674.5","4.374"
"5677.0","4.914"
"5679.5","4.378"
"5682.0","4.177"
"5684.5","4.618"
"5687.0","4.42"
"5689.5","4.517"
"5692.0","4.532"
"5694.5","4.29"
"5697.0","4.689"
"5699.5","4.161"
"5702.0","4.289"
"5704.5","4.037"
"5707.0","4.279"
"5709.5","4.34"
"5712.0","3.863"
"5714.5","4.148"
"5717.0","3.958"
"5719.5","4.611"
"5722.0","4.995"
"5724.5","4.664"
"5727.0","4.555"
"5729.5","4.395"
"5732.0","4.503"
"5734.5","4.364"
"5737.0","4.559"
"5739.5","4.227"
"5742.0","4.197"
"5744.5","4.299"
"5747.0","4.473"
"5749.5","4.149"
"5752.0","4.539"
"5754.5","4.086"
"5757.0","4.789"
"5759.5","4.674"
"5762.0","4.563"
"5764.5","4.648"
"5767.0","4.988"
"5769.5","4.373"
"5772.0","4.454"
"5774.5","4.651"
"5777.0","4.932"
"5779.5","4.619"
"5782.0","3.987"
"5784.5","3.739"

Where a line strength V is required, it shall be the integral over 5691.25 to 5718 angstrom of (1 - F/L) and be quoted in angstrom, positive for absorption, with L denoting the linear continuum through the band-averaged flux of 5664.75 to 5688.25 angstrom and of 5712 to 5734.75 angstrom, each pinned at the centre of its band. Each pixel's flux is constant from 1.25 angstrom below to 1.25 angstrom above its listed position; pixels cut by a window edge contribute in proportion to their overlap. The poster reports 1.2 angstrom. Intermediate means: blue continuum 4.44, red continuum 4.44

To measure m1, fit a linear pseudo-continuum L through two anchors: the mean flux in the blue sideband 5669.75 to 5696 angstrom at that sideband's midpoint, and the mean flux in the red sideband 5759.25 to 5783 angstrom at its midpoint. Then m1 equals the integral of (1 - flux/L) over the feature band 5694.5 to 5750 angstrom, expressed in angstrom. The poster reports 2.0 angstrom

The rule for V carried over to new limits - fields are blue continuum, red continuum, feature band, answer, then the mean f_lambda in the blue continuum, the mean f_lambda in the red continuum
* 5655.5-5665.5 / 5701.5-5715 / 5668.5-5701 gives -1.9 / 4.23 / 4.15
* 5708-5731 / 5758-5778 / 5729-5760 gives 0.9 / 4.39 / 4.66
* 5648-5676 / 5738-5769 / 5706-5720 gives 0.6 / 4.26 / 4.47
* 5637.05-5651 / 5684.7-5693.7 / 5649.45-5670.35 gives 1.4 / 4.5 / 4.49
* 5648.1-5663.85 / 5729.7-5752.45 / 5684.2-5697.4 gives -0.7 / 4.18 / 4.36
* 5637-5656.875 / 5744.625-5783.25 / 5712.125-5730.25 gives 0.1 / 4.37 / 4.52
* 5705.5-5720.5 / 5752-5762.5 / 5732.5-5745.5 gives 0.1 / 4.19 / 4.53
